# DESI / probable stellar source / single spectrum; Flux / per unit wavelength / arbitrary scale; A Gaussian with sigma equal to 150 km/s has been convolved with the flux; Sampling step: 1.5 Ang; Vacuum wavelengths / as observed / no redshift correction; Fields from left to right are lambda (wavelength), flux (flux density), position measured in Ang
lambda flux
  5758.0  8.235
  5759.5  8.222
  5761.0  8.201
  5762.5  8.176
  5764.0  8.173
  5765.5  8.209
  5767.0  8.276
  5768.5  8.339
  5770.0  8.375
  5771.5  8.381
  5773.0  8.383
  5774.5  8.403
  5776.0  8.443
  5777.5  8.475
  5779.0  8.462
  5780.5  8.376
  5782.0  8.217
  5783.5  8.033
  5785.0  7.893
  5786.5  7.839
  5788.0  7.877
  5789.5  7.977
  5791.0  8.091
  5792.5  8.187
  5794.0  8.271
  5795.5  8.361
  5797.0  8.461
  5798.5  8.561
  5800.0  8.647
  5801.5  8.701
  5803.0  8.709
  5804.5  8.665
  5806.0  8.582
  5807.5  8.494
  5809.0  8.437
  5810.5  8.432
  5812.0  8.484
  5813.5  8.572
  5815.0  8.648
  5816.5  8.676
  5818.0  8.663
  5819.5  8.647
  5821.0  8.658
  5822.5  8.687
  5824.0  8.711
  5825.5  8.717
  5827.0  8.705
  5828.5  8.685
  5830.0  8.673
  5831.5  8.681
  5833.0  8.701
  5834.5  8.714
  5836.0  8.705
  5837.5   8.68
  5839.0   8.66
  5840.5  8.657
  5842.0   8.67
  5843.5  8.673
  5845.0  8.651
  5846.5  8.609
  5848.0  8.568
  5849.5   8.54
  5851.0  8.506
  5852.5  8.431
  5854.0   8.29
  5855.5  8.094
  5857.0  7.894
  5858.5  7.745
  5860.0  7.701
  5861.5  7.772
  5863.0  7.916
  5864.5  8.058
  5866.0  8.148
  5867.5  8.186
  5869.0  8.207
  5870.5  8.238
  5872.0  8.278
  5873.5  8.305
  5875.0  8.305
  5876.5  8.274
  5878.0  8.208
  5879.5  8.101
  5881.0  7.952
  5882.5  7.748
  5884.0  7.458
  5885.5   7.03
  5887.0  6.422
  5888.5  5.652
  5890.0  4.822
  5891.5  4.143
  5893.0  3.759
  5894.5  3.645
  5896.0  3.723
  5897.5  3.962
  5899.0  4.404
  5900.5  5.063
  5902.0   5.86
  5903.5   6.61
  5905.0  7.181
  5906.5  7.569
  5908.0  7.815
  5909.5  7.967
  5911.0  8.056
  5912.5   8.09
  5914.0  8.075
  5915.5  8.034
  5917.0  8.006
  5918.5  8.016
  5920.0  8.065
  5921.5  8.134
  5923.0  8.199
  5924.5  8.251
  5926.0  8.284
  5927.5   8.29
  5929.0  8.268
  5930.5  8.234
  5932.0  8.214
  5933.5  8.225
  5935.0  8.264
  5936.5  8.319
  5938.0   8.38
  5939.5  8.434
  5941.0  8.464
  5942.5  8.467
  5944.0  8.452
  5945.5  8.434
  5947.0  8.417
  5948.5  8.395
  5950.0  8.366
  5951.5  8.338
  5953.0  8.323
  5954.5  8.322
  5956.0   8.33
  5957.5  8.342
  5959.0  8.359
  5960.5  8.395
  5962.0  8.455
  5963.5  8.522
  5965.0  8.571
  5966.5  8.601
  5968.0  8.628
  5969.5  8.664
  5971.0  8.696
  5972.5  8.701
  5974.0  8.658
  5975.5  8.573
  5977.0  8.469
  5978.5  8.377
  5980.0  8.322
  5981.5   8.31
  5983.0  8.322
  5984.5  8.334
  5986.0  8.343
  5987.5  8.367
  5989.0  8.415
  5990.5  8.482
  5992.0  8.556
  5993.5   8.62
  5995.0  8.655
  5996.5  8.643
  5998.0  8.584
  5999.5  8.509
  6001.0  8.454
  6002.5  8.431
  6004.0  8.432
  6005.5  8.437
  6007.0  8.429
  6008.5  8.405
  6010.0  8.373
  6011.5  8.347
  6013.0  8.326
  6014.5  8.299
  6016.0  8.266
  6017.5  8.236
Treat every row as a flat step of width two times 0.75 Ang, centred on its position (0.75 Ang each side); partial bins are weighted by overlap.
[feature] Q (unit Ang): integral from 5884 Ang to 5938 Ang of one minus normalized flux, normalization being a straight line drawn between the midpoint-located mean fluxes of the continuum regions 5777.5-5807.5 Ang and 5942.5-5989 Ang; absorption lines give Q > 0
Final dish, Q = 9.30 Ang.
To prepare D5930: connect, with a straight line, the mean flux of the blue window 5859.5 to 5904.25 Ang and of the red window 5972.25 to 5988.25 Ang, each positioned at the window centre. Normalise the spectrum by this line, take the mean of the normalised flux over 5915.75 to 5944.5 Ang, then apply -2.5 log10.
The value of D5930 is -0.10 mag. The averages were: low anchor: 6.73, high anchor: 8.43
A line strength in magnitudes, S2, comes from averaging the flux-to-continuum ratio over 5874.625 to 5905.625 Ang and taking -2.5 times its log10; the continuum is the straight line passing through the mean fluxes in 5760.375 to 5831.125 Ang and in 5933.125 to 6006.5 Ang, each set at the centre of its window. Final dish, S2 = 0.36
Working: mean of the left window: 8.42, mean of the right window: 8.45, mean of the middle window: 6.08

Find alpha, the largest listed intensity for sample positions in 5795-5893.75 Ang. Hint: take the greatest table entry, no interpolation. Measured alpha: 8.717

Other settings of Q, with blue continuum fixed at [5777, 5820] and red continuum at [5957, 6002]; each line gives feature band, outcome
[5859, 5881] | 0.8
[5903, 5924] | 1.5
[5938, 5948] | 0.0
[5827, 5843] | -0.5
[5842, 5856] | -0.1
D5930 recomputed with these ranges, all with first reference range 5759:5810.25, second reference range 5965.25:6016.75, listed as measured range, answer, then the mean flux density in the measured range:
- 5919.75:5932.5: 0.03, 8.22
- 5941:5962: 0.01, 8.39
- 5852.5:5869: 0.05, 8.01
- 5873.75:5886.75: 0.07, 7.84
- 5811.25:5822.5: -0.04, 8.63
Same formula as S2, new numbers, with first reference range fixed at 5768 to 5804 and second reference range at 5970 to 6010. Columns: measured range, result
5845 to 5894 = 0.11 mag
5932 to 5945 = 0.01 mag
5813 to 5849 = -0.04 mag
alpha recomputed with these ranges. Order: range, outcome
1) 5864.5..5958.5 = 8.467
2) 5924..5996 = 8.701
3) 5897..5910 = 7.967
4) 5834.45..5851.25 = 8.714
